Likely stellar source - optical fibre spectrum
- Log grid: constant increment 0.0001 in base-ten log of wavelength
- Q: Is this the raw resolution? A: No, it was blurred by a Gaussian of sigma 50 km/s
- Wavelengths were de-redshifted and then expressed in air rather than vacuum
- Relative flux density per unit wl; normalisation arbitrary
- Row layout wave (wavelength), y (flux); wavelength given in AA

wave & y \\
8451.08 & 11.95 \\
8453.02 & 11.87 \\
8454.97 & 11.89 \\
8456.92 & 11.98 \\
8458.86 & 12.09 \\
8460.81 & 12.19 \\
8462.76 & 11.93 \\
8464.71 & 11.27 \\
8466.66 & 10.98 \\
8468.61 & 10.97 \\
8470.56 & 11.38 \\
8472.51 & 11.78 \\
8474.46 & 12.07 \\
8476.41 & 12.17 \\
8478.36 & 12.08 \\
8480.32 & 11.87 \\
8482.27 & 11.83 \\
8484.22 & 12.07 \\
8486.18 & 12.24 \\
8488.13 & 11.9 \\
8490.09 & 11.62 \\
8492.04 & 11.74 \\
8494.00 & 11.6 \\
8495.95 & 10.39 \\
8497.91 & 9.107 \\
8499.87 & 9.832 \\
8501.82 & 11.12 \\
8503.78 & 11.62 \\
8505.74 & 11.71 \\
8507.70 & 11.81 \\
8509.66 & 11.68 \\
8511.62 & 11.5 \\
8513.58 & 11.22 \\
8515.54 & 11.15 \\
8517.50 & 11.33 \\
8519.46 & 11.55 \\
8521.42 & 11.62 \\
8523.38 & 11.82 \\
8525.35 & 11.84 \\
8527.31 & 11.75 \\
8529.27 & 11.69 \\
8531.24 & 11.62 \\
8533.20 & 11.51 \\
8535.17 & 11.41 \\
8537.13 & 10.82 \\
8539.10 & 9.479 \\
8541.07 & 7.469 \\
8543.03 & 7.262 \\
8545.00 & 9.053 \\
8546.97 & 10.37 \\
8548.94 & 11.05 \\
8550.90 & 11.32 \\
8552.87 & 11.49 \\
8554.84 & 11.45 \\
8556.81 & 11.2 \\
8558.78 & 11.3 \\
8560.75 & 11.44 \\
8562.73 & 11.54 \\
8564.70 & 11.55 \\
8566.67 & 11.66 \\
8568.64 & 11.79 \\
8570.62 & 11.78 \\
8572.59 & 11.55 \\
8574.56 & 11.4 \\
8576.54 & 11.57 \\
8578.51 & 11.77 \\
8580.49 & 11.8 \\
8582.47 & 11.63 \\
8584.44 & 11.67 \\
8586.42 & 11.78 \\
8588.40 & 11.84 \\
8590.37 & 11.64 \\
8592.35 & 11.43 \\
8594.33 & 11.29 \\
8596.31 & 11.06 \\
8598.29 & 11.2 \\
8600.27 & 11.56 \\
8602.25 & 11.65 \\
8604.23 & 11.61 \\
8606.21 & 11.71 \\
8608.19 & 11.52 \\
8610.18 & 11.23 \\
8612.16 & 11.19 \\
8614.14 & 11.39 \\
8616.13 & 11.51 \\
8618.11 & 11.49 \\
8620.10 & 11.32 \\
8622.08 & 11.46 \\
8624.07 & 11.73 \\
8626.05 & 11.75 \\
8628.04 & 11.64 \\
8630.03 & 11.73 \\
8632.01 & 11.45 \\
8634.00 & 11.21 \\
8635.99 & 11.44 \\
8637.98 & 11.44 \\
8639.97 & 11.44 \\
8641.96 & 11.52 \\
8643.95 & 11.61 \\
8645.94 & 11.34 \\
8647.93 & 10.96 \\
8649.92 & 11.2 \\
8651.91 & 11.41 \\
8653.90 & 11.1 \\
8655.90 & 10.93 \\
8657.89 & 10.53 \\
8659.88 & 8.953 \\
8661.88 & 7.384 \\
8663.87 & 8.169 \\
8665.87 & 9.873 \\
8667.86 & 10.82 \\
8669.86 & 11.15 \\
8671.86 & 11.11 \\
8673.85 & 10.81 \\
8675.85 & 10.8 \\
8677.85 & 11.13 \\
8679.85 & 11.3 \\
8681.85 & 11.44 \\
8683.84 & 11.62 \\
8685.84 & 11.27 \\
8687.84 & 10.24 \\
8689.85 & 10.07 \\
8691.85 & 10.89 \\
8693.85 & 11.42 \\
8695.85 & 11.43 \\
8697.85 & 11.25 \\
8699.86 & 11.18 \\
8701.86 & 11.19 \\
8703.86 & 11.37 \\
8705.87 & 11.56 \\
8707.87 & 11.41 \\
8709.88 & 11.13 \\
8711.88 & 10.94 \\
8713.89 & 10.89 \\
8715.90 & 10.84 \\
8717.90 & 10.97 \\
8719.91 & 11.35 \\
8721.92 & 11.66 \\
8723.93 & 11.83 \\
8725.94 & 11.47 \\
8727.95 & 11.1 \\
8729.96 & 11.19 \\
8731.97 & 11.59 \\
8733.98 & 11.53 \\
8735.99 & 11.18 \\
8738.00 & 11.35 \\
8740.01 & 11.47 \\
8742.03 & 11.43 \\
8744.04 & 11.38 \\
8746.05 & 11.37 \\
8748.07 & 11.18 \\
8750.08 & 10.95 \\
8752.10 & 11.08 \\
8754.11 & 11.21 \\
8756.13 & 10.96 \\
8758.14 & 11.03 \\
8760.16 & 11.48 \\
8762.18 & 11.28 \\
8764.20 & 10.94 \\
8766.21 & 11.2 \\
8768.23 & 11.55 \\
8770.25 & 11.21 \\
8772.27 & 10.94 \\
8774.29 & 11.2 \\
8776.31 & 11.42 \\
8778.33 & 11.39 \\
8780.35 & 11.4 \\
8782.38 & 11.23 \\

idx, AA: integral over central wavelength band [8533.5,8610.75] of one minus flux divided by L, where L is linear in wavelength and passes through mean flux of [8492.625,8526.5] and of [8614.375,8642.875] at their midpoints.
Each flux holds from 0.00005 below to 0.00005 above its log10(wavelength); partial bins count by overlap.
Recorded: 1.6 AA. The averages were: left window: 11.2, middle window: 11.1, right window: 11.5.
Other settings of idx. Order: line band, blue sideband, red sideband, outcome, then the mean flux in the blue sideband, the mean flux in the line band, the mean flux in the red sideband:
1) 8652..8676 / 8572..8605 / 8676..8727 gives 2.4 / 11.6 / 10.2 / 11.2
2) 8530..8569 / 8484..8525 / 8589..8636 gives 2.3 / 11.4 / 10.7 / 11.5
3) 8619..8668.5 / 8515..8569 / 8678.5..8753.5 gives 1.0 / 11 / 10.9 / 11.2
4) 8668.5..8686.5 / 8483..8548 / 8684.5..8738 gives 0.0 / 11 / 11.2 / 11.2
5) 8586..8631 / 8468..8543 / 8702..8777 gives -1.0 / 11.3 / 11.5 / 11.3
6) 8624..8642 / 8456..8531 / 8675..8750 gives -0.3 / 11.5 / 11.5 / 11.2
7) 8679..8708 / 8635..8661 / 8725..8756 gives 0.0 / 11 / 11.2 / 11.3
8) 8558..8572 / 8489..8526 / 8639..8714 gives -0.6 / 11.3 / 11.6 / 10.9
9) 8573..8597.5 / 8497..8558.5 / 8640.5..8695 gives -1.7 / 10.9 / 11.6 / 10.7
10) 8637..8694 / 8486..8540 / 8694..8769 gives 2.7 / 11.3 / 10.7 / 11.3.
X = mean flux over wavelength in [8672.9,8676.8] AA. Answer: 10.8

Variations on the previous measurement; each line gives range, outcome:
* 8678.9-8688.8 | 11.2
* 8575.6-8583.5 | 11.7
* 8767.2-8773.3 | 11.2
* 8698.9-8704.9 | 11.3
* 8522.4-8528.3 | 11.8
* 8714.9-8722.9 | 11.2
